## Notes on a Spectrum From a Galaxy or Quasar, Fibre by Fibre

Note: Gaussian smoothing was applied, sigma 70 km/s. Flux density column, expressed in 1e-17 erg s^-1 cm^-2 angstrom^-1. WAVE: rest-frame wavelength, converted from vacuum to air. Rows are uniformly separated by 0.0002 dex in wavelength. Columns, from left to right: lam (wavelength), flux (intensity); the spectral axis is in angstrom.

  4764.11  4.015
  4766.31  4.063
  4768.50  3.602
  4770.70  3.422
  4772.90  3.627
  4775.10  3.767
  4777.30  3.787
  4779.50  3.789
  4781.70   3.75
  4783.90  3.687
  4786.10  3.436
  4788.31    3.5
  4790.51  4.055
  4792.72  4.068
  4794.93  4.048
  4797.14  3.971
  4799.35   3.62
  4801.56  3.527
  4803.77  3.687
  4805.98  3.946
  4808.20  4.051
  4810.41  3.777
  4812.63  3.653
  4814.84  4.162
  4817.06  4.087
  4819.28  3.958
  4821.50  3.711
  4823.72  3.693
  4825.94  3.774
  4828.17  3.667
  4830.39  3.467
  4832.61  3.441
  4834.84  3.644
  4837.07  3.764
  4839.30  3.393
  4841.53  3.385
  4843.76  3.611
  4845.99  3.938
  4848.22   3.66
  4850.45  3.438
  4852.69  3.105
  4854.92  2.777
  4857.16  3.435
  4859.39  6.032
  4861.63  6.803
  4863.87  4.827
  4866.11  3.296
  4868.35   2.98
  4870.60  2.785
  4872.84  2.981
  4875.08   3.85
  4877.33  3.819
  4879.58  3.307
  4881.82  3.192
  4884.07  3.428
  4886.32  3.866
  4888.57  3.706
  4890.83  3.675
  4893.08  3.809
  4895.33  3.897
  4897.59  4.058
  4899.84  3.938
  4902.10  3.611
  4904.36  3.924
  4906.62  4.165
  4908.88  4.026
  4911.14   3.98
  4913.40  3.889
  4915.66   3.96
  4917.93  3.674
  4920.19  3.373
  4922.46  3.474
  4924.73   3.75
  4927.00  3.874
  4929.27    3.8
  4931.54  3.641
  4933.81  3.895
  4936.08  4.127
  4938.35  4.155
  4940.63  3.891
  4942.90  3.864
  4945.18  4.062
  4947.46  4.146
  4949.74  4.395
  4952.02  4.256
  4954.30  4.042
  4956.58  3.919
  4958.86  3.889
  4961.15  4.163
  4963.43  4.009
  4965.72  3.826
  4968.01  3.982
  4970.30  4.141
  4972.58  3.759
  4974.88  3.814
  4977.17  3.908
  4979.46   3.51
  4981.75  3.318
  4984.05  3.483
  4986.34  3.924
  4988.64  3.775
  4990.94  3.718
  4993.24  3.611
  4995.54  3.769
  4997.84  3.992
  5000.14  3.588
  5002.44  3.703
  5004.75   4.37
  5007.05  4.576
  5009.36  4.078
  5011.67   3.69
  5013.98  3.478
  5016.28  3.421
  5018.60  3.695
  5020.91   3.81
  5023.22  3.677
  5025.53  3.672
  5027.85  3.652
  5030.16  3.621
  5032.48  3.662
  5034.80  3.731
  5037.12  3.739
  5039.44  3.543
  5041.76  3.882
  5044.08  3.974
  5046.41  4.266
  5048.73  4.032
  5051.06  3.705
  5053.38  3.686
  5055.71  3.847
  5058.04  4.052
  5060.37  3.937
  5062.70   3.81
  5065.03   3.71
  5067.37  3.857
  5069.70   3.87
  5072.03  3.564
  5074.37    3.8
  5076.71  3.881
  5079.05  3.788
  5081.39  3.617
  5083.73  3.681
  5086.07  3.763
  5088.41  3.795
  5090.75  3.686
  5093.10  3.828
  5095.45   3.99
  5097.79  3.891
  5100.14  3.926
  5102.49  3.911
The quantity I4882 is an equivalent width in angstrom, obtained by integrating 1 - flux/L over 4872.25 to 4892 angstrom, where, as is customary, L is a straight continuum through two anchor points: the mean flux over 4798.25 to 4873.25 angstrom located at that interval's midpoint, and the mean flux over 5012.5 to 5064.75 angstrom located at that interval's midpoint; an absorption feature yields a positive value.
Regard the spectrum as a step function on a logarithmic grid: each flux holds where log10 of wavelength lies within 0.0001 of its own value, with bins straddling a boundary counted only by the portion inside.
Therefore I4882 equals 1.2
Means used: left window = 3.77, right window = 3.77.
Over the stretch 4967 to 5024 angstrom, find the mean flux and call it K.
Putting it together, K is 3.79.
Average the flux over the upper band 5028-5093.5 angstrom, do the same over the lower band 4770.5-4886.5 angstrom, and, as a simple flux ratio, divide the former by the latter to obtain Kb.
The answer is 1.01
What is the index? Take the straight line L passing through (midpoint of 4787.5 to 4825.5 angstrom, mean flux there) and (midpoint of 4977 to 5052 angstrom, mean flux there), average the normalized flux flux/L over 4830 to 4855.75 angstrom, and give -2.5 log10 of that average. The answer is 0.11 mag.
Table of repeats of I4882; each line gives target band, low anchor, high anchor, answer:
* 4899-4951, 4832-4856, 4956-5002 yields -3.2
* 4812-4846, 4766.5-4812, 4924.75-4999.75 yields 0.8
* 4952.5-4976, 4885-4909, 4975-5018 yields -1.0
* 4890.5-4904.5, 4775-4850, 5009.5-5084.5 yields -0.4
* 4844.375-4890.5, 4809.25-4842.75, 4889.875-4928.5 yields 0.1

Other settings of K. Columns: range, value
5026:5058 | 3.8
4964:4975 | 3.92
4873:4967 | 3.85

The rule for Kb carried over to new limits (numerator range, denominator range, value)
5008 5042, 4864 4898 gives 1.04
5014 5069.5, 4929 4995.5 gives 0.97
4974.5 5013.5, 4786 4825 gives 0.99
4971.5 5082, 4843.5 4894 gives 1.01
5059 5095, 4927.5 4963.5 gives 0.94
